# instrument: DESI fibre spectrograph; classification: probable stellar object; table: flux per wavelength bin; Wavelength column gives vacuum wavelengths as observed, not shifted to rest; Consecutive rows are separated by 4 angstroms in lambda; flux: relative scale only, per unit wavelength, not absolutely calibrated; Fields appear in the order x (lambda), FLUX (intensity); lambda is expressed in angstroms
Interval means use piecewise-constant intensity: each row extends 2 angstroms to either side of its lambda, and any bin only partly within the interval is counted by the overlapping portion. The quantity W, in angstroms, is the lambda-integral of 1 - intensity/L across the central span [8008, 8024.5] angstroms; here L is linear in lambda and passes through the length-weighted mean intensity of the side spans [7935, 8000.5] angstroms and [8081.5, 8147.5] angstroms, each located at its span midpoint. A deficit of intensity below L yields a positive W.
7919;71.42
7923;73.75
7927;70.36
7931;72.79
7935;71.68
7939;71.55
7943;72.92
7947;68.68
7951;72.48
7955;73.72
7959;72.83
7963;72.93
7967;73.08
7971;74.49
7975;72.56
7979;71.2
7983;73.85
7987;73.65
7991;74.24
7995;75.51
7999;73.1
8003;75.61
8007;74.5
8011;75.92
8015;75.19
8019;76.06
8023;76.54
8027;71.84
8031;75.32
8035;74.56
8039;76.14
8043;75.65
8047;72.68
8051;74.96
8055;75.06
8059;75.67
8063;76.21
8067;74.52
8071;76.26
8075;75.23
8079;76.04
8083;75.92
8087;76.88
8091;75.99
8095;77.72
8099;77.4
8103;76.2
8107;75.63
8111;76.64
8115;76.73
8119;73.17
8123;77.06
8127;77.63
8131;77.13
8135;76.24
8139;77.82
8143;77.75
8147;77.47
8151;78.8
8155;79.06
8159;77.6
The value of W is -0.38 angstroms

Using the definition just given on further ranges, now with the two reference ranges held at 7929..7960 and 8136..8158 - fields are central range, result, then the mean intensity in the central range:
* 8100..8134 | 0.38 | 76.3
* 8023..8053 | 0.10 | 74.6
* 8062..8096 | 0.01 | 76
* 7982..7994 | -0.12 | 74.1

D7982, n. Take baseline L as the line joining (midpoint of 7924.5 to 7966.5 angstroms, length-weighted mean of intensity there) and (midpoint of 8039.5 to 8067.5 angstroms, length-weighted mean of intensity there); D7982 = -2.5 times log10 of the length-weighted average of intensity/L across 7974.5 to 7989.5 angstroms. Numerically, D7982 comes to 0.00 mag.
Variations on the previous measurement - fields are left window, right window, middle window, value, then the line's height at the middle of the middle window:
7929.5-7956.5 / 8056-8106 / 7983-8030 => -0.01 mag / 73.9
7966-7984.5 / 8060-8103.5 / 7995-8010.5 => -0.01 mag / 73.8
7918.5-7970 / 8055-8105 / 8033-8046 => 0.00 mag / 75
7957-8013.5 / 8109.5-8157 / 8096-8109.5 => 0.00 mag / 76.5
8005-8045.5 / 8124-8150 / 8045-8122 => 0.01 mag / 76.3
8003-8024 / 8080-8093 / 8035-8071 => 0.01 mag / 75.9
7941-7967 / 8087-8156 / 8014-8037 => -0.01 mag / 74.3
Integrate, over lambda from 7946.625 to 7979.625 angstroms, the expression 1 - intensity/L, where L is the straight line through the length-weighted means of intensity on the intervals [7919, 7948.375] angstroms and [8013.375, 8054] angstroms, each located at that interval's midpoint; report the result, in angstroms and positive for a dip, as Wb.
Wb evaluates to 0.0 angstroms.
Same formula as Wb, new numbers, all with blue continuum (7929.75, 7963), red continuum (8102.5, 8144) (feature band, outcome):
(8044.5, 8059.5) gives 0.0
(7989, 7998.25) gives -0.2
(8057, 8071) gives -0.1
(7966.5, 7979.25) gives 0.0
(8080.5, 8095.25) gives -0.2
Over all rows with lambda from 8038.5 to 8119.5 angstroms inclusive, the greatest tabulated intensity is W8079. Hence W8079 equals 77.72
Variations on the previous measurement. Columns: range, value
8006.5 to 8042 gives 76.54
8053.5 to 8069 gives 76.21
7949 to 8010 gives 75.61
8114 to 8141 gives 77.82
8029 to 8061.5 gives 76.14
